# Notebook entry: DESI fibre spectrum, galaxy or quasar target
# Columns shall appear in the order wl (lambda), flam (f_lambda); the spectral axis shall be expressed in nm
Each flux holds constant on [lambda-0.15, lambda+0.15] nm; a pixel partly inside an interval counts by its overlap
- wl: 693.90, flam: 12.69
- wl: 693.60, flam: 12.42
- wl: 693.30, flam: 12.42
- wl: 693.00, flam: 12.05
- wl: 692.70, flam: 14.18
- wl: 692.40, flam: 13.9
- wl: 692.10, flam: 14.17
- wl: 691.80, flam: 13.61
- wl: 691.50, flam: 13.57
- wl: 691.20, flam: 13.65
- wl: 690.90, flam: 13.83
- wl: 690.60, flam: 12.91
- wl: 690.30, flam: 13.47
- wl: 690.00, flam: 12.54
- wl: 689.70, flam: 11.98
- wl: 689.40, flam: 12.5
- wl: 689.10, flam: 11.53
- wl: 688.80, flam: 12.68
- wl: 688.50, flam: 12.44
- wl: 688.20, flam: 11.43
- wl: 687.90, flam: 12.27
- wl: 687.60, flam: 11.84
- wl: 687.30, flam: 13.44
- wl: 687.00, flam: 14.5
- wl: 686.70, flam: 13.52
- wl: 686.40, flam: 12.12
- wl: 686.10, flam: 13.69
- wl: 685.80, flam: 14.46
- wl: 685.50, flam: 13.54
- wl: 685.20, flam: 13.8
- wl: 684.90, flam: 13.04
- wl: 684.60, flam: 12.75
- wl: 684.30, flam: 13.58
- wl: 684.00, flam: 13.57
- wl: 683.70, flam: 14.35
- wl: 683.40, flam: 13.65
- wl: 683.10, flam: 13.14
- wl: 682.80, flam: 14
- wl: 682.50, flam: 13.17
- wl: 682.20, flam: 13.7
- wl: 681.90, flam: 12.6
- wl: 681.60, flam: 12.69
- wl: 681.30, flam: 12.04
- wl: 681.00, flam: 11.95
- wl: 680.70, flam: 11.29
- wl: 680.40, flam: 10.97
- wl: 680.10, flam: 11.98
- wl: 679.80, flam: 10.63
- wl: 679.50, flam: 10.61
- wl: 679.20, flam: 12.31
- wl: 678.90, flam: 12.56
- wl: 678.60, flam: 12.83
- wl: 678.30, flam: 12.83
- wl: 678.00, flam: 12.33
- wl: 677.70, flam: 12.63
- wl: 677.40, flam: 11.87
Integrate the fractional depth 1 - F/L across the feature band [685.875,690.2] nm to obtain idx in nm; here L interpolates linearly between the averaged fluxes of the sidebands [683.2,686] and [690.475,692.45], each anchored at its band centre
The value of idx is 0.32 nm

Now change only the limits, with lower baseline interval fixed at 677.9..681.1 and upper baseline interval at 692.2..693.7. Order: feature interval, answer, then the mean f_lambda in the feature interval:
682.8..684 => -0.15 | 13.7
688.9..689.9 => 0.05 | 12.1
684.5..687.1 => -0.23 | 13.5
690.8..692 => -0.07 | 13.7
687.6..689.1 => 0.06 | 12.1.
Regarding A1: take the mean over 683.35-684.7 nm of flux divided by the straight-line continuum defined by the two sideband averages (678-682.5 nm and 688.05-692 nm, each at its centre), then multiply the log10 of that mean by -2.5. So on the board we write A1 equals -0.10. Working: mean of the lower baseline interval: 12.1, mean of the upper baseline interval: 12.8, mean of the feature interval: 13.6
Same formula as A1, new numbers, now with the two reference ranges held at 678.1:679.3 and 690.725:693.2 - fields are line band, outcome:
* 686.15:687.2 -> -0.02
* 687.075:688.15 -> 0.06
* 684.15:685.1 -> -0.01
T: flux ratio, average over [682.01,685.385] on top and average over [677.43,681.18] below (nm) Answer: 1.13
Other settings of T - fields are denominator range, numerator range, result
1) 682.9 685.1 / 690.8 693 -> 1.02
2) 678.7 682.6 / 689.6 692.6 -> 1.11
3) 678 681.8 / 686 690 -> 1.06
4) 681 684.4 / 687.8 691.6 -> 0.96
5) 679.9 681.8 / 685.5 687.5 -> 1.15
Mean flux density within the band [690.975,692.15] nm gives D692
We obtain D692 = 13.7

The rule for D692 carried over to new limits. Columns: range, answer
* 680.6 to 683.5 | 12.8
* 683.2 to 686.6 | 13.5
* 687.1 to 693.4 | 12.9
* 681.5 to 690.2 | 13.1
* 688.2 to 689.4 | 12.2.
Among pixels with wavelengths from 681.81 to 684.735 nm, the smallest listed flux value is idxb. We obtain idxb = 12.6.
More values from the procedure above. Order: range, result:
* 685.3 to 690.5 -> 11.43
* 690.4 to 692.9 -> 12.91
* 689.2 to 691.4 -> 11.98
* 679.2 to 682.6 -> 10.61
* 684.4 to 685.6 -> 12.75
